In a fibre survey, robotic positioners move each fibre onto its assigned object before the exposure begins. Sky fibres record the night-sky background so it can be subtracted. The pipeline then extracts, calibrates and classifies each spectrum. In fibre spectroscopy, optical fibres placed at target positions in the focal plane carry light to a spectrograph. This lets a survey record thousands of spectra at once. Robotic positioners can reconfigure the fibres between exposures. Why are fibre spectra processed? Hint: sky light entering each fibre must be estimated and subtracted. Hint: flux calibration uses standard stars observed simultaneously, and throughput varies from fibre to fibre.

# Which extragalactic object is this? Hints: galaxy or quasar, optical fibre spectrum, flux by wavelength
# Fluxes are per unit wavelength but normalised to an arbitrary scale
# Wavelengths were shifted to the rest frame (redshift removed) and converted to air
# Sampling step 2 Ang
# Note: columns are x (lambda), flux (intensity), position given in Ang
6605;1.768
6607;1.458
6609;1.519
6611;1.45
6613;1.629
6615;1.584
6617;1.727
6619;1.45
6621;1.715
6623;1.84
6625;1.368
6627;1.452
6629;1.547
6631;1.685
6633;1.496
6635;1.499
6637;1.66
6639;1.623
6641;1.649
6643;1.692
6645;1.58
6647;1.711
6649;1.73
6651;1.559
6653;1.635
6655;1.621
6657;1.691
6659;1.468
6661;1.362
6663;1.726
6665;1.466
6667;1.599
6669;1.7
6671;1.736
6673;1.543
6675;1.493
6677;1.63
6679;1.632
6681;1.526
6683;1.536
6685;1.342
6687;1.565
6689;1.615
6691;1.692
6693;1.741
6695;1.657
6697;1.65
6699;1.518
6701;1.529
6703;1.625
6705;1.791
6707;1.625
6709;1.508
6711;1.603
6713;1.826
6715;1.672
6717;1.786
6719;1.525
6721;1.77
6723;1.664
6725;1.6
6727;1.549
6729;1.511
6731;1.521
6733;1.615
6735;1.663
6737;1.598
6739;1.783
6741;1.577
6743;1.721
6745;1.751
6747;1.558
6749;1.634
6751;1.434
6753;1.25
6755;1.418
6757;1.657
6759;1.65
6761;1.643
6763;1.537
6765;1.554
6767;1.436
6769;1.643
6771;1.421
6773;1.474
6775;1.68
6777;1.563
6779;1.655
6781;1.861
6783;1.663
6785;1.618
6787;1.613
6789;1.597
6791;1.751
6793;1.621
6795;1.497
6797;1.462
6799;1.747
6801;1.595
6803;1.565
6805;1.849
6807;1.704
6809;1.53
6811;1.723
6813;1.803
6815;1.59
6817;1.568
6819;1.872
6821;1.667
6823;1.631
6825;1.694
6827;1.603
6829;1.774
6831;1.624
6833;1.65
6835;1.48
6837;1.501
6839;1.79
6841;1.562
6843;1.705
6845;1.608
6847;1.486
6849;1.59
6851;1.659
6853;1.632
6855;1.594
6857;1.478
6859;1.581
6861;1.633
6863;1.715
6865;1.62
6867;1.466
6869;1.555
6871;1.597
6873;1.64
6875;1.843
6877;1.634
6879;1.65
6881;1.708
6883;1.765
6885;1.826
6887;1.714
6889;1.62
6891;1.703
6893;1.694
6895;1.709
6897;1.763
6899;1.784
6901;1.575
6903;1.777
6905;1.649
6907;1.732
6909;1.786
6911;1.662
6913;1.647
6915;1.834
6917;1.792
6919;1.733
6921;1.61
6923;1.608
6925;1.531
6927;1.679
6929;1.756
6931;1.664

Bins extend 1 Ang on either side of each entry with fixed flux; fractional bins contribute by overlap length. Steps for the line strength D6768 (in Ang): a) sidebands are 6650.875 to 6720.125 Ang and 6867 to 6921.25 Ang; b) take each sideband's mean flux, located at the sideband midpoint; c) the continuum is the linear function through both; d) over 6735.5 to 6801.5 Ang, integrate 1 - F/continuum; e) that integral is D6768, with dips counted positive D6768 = 1.9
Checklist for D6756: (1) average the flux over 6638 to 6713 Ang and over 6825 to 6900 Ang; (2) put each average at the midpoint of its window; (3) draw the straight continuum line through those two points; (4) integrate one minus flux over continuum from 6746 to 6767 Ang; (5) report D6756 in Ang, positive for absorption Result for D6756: 1.24 Ang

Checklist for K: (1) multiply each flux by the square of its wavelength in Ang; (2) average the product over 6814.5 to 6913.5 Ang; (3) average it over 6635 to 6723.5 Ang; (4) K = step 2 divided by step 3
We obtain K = 1.08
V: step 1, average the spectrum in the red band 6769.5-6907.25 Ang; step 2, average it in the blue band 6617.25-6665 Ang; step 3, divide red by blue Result 1.03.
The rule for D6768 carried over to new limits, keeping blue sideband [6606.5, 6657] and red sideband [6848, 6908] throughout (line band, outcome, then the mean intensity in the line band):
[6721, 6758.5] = 0.9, 1.59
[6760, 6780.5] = 0.8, 1.57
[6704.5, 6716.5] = -0.4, 1.67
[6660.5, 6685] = 0.5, 1.57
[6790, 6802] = 0.2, 1.61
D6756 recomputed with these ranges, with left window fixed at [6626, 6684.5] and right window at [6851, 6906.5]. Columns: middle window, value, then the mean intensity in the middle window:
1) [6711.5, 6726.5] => -0.66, 1.68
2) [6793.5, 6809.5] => 0.18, 1.62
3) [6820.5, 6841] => 0.15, 1.64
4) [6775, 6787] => -0.26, 1.67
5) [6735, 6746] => -0.43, 1.68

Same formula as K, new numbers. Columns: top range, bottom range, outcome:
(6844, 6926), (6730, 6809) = 1.07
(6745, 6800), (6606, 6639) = 1.05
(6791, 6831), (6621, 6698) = 1.09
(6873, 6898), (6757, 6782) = 1.11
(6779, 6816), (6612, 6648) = 1.08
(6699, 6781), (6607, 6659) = 1.03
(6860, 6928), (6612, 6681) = 1.13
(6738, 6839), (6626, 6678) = 1.06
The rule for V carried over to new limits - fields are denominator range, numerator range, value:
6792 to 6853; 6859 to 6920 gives 1.03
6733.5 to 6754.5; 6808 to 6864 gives 1.03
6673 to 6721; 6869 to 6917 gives 1.06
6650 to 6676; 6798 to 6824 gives 1.06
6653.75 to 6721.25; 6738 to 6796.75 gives 0.99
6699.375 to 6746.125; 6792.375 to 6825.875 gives 1.01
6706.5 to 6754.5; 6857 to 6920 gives 1.05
